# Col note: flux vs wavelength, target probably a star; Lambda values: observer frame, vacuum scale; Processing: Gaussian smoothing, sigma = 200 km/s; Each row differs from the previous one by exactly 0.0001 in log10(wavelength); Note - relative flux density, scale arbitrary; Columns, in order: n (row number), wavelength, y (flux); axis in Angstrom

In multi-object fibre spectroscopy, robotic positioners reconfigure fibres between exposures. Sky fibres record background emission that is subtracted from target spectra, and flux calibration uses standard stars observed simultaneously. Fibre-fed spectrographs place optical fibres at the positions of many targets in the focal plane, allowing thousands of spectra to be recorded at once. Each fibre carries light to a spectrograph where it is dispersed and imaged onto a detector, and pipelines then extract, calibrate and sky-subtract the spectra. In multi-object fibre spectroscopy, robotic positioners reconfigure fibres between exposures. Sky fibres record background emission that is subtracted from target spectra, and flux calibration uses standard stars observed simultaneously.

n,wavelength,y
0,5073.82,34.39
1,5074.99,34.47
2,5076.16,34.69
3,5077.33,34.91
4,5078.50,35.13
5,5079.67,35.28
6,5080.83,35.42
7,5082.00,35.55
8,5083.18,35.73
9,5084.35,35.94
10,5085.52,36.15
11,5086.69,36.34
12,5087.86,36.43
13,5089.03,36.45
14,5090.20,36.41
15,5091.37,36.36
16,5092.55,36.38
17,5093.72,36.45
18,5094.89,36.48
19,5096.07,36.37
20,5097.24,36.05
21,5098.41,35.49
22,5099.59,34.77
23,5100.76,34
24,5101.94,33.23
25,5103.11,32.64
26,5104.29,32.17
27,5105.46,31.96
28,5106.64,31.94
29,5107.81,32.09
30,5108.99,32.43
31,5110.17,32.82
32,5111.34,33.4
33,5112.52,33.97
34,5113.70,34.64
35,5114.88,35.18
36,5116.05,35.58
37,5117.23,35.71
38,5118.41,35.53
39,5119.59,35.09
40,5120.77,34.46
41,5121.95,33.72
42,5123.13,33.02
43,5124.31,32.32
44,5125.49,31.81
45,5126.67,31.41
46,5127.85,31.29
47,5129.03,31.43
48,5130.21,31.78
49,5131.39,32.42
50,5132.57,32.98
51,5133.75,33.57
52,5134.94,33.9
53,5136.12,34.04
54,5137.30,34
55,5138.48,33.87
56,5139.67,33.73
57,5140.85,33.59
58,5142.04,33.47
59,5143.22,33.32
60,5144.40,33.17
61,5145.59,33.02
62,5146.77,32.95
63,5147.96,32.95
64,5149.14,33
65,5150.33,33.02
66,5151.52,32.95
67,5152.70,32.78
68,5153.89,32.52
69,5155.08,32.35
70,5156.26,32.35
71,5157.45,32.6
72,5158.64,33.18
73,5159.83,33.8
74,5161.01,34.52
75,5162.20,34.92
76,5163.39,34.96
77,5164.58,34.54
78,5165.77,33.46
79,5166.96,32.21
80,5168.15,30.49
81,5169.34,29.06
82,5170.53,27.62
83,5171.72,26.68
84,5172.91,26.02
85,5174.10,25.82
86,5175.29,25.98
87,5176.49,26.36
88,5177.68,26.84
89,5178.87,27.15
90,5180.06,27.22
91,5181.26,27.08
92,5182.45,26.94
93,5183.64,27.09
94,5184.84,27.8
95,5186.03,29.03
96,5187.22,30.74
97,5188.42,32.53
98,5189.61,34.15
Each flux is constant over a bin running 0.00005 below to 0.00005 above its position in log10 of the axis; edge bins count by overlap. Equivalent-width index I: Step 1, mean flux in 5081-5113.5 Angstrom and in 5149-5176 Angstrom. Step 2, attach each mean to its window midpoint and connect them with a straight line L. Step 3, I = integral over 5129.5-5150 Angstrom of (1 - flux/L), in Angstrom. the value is -0.4 Angstrom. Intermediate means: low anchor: 34.7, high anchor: 31.5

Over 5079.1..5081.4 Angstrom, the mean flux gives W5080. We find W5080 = 35.5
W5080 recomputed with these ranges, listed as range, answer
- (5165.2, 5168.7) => 32.1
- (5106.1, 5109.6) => 32.1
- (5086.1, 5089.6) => 36.4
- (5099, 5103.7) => 33.6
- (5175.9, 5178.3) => 26.7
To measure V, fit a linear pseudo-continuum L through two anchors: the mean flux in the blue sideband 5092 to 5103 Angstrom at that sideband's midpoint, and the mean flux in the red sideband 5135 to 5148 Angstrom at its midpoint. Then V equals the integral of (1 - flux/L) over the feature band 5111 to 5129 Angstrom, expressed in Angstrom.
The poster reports 0.4 Angstrom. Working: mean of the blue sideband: 35.4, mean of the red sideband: 33.5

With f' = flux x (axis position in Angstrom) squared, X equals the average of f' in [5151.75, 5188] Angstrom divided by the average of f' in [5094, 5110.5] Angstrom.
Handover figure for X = 0.9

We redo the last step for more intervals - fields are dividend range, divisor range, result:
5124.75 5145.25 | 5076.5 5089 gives 0.94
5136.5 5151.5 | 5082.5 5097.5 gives 0.94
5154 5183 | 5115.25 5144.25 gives 0.91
